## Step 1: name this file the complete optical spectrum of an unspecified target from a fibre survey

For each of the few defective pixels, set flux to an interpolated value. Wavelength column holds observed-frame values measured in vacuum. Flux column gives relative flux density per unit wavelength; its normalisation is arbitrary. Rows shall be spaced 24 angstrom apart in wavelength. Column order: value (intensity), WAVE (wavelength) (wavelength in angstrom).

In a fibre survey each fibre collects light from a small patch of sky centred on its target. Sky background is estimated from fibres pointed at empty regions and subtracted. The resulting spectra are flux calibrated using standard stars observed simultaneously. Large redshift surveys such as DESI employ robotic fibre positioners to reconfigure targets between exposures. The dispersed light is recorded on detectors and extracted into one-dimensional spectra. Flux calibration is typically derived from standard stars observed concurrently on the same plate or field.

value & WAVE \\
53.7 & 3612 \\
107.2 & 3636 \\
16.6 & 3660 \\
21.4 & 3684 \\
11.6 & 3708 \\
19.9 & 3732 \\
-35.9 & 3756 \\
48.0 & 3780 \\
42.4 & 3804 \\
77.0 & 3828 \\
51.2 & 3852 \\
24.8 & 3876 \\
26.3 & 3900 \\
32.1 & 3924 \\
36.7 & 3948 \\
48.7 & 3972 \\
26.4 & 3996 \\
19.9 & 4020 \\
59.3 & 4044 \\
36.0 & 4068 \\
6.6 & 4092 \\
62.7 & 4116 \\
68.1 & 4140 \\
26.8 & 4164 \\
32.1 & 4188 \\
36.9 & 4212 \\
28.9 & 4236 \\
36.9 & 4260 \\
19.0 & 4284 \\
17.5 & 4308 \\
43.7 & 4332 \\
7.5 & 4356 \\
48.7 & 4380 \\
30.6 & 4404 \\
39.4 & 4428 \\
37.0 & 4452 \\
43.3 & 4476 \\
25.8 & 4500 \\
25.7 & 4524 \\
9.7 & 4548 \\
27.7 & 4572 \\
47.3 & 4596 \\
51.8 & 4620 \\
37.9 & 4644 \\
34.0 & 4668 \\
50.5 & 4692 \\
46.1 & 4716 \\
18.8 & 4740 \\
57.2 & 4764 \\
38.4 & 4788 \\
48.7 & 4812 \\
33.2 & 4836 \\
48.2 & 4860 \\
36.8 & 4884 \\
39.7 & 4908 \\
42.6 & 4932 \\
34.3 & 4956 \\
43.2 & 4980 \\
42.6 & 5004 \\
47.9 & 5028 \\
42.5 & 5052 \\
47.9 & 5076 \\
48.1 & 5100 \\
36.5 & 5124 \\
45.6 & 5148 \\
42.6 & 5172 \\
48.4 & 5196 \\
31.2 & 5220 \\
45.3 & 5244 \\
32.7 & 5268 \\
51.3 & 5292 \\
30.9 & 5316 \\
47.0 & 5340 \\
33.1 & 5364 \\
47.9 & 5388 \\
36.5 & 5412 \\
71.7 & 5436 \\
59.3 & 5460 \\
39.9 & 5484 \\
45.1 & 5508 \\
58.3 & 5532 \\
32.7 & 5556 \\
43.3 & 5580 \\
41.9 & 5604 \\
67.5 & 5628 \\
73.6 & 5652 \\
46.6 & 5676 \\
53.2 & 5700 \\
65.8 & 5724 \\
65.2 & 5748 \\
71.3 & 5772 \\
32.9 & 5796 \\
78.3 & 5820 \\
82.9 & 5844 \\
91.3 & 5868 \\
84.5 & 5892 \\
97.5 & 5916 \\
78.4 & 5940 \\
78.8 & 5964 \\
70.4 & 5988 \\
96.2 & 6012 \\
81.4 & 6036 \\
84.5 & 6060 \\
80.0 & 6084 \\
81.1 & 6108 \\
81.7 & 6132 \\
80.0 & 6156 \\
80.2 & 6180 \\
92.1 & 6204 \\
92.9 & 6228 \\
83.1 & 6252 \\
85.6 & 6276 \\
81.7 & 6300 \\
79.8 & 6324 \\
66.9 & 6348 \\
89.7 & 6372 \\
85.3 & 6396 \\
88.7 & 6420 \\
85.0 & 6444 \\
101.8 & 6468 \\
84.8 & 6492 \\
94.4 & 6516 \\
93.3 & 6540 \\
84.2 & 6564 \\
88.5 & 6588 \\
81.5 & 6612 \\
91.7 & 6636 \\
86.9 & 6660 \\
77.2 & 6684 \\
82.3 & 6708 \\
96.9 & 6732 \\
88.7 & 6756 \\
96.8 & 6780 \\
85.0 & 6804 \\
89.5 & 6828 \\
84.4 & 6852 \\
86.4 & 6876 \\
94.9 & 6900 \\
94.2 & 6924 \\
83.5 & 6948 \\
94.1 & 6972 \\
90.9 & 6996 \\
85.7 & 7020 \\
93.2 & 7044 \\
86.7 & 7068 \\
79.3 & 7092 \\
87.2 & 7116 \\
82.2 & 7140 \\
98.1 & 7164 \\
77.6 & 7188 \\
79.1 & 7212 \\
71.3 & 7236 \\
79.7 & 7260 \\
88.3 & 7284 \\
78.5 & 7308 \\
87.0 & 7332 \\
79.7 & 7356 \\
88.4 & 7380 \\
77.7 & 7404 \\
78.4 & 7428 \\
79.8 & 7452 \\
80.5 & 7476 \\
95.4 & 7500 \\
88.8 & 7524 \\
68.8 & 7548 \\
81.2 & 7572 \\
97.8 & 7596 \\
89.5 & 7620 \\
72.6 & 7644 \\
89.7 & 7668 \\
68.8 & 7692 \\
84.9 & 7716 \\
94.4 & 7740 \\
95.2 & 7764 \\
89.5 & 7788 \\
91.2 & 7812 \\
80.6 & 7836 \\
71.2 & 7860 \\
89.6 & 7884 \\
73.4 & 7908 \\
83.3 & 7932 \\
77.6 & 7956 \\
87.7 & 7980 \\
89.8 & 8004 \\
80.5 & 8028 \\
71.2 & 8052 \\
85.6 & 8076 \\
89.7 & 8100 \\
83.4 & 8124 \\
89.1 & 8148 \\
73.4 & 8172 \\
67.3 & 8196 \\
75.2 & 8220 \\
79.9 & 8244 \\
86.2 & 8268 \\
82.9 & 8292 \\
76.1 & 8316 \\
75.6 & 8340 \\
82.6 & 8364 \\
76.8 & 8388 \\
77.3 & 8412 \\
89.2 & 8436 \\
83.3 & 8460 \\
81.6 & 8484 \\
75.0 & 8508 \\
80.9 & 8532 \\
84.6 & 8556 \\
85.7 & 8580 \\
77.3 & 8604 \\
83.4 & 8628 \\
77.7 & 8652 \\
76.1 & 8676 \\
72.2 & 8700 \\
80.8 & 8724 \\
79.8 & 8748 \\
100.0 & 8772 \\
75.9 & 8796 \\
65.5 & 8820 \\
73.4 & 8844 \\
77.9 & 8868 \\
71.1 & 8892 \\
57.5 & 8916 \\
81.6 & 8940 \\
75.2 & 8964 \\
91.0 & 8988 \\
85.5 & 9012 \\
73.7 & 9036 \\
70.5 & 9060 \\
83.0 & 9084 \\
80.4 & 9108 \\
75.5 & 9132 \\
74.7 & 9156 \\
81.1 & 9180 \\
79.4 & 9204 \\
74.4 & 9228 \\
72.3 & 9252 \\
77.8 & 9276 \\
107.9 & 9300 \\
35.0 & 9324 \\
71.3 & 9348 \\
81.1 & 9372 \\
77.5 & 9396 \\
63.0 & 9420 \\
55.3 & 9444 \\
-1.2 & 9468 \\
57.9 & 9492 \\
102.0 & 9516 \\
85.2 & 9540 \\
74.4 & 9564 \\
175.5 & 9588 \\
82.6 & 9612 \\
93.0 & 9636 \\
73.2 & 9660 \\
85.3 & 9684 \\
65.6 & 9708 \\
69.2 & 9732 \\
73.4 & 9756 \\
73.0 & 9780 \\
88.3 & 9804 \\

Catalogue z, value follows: 0.461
